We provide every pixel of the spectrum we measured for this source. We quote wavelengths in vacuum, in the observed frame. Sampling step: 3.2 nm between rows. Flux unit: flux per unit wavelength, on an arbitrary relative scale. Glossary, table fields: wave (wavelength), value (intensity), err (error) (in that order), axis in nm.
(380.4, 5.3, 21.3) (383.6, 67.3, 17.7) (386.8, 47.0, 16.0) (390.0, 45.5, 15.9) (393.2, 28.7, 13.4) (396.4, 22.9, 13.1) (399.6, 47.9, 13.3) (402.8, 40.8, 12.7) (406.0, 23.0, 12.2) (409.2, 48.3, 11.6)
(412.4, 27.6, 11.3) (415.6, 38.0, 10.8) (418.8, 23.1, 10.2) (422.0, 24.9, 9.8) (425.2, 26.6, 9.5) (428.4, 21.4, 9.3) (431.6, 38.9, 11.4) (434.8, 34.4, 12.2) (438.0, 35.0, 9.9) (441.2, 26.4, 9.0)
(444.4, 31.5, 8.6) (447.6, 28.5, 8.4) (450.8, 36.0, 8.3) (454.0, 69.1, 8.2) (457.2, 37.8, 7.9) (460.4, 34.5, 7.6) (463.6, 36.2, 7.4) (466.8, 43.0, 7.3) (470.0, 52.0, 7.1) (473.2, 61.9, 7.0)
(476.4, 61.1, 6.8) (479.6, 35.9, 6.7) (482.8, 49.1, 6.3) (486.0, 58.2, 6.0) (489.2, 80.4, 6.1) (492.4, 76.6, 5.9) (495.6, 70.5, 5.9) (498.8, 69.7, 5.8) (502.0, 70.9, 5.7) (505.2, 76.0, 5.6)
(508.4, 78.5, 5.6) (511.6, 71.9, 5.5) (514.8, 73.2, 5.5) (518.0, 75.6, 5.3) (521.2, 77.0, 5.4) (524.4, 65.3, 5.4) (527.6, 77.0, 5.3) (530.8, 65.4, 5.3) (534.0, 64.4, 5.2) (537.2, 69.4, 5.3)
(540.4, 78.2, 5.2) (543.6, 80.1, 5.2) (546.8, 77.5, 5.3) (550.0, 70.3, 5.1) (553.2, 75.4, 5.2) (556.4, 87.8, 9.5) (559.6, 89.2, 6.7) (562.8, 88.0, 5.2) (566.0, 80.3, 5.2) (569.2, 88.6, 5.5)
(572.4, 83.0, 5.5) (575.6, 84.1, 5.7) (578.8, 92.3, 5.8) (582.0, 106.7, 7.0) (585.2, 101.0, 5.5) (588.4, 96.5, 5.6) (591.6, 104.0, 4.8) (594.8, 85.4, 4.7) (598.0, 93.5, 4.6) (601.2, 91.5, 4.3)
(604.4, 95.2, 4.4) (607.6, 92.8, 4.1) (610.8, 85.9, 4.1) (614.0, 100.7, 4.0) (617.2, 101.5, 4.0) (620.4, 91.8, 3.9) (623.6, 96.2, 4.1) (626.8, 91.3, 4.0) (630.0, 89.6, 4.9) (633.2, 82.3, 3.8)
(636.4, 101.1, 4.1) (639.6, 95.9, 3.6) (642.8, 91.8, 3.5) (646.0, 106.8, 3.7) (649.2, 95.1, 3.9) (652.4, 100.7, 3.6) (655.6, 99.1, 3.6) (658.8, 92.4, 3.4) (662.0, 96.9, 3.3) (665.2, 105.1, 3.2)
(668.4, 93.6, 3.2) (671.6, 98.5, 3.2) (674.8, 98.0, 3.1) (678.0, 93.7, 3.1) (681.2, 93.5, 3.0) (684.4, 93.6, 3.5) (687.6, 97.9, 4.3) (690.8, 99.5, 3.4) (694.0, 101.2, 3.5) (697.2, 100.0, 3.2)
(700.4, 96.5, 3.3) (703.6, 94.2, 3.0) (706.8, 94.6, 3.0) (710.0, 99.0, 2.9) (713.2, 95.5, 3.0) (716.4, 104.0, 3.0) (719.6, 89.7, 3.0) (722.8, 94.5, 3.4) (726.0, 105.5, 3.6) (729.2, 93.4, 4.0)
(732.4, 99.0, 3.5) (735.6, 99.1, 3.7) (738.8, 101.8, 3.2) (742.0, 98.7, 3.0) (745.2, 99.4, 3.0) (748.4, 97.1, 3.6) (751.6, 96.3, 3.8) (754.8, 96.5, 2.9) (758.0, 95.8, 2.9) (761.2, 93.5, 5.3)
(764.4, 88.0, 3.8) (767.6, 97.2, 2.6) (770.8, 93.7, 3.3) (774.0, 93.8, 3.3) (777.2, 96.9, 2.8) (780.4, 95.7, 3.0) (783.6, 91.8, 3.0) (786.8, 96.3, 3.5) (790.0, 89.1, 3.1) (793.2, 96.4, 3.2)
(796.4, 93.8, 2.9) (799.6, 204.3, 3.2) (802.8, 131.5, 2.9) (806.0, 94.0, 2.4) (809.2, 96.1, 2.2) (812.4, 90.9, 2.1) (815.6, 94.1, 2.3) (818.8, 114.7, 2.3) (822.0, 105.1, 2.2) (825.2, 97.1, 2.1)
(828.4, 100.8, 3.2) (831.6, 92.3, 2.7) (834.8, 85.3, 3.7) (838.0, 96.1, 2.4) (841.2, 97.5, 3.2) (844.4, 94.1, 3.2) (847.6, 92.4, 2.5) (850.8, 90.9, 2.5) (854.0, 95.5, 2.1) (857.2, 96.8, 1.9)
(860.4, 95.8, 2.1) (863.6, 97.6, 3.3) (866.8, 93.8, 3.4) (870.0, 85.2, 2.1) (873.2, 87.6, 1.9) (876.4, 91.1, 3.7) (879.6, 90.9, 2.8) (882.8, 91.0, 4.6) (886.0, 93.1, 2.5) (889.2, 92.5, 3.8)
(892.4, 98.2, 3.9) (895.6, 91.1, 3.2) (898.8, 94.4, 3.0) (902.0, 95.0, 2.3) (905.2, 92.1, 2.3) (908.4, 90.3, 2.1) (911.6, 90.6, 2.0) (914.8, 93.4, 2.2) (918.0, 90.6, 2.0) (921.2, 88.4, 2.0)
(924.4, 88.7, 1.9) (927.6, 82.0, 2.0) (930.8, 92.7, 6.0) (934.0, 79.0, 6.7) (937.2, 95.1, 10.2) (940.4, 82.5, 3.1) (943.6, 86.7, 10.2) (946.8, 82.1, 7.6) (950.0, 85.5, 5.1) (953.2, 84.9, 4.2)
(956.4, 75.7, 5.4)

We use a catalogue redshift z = 0.22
